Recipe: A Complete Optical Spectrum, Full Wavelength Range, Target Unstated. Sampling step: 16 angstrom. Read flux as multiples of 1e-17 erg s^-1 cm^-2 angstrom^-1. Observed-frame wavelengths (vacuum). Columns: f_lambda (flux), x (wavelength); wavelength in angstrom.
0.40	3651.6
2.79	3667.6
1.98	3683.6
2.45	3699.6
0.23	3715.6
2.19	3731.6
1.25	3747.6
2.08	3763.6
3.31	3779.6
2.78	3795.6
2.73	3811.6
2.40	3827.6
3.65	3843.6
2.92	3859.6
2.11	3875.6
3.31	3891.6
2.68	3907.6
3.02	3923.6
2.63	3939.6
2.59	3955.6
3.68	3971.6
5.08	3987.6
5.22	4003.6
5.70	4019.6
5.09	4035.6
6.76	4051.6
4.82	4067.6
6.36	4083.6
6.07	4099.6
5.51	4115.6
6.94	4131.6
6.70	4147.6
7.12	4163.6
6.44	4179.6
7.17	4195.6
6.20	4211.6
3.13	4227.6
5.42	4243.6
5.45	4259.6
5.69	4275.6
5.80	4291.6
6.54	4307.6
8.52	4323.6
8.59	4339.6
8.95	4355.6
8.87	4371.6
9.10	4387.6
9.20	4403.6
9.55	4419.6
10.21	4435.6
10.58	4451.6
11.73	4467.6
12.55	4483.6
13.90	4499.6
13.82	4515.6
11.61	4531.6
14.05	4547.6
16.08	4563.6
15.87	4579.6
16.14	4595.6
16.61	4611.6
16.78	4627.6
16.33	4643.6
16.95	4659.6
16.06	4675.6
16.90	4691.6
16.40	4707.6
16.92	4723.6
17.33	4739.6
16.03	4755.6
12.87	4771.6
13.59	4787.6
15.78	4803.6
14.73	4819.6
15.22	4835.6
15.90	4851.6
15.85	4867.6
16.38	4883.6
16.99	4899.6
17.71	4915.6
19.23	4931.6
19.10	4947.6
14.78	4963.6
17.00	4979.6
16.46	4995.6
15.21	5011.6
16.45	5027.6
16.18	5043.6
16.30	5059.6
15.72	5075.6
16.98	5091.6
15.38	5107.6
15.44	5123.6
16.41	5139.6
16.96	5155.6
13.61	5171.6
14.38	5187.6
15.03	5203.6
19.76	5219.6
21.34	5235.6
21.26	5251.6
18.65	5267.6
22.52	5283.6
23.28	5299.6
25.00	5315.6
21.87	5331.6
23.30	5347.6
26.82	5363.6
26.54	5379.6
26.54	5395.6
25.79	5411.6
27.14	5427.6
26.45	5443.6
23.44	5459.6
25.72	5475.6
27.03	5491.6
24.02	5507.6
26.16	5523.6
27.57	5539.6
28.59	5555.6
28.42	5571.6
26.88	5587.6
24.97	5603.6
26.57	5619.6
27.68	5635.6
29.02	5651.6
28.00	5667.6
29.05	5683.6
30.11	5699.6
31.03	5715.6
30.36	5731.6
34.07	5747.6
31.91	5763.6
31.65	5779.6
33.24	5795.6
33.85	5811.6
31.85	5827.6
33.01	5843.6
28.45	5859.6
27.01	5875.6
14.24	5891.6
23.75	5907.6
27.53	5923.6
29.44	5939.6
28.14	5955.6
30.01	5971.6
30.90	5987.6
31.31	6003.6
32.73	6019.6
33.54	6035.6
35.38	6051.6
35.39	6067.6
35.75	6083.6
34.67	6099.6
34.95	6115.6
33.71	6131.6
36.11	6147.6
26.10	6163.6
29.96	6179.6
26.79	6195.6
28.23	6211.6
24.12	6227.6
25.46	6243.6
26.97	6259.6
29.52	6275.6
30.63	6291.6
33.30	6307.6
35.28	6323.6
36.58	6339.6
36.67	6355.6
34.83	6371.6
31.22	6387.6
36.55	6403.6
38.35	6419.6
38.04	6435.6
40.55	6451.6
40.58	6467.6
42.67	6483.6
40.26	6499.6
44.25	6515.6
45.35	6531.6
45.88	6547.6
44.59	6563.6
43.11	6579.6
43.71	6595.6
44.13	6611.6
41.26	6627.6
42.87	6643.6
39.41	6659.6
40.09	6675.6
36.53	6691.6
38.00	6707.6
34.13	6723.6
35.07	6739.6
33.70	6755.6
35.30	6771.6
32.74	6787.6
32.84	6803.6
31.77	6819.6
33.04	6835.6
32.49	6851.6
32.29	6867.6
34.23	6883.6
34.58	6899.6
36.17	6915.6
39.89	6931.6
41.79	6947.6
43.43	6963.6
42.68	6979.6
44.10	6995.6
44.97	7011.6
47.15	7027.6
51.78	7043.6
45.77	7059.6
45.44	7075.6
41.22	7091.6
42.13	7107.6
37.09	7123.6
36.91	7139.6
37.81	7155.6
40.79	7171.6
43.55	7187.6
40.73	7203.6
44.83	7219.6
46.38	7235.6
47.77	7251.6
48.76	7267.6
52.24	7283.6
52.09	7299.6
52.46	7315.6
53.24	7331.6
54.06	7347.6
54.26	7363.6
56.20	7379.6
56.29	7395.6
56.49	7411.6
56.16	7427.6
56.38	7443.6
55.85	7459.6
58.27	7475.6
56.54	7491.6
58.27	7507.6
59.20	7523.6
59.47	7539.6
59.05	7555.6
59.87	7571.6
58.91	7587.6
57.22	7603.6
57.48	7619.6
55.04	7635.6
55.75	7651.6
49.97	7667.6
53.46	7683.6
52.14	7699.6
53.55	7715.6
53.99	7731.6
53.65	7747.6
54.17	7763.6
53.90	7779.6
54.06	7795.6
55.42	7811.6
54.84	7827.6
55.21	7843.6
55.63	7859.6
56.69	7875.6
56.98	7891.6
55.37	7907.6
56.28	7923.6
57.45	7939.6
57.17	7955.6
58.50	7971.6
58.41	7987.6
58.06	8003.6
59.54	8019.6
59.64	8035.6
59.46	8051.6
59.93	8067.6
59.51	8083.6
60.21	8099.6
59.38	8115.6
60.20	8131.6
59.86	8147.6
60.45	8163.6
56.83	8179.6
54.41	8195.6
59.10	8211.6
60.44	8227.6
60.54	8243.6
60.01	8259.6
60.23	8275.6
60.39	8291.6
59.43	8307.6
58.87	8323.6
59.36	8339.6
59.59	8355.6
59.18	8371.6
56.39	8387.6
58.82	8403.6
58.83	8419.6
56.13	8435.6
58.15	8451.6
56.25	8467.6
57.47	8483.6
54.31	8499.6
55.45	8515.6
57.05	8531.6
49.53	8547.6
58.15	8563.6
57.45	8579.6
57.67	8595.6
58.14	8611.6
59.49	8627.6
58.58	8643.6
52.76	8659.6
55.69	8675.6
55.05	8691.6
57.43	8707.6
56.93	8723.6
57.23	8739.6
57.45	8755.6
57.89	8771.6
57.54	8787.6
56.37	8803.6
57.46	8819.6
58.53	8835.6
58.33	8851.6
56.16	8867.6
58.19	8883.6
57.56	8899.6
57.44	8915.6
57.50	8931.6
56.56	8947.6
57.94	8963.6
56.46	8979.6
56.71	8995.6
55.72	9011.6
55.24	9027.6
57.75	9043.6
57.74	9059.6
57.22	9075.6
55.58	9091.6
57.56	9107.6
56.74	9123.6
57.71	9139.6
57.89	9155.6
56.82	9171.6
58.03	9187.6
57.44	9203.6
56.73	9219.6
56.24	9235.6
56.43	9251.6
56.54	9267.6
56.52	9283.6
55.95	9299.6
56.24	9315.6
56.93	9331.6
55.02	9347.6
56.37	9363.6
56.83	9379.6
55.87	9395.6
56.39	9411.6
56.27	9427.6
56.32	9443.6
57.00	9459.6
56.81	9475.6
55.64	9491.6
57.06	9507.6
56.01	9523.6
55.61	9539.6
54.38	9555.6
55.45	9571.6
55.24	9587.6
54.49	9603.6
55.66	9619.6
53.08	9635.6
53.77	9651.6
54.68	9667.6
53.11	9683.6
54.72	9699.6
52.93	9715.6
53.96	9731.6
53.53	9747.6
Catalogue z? 0.00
